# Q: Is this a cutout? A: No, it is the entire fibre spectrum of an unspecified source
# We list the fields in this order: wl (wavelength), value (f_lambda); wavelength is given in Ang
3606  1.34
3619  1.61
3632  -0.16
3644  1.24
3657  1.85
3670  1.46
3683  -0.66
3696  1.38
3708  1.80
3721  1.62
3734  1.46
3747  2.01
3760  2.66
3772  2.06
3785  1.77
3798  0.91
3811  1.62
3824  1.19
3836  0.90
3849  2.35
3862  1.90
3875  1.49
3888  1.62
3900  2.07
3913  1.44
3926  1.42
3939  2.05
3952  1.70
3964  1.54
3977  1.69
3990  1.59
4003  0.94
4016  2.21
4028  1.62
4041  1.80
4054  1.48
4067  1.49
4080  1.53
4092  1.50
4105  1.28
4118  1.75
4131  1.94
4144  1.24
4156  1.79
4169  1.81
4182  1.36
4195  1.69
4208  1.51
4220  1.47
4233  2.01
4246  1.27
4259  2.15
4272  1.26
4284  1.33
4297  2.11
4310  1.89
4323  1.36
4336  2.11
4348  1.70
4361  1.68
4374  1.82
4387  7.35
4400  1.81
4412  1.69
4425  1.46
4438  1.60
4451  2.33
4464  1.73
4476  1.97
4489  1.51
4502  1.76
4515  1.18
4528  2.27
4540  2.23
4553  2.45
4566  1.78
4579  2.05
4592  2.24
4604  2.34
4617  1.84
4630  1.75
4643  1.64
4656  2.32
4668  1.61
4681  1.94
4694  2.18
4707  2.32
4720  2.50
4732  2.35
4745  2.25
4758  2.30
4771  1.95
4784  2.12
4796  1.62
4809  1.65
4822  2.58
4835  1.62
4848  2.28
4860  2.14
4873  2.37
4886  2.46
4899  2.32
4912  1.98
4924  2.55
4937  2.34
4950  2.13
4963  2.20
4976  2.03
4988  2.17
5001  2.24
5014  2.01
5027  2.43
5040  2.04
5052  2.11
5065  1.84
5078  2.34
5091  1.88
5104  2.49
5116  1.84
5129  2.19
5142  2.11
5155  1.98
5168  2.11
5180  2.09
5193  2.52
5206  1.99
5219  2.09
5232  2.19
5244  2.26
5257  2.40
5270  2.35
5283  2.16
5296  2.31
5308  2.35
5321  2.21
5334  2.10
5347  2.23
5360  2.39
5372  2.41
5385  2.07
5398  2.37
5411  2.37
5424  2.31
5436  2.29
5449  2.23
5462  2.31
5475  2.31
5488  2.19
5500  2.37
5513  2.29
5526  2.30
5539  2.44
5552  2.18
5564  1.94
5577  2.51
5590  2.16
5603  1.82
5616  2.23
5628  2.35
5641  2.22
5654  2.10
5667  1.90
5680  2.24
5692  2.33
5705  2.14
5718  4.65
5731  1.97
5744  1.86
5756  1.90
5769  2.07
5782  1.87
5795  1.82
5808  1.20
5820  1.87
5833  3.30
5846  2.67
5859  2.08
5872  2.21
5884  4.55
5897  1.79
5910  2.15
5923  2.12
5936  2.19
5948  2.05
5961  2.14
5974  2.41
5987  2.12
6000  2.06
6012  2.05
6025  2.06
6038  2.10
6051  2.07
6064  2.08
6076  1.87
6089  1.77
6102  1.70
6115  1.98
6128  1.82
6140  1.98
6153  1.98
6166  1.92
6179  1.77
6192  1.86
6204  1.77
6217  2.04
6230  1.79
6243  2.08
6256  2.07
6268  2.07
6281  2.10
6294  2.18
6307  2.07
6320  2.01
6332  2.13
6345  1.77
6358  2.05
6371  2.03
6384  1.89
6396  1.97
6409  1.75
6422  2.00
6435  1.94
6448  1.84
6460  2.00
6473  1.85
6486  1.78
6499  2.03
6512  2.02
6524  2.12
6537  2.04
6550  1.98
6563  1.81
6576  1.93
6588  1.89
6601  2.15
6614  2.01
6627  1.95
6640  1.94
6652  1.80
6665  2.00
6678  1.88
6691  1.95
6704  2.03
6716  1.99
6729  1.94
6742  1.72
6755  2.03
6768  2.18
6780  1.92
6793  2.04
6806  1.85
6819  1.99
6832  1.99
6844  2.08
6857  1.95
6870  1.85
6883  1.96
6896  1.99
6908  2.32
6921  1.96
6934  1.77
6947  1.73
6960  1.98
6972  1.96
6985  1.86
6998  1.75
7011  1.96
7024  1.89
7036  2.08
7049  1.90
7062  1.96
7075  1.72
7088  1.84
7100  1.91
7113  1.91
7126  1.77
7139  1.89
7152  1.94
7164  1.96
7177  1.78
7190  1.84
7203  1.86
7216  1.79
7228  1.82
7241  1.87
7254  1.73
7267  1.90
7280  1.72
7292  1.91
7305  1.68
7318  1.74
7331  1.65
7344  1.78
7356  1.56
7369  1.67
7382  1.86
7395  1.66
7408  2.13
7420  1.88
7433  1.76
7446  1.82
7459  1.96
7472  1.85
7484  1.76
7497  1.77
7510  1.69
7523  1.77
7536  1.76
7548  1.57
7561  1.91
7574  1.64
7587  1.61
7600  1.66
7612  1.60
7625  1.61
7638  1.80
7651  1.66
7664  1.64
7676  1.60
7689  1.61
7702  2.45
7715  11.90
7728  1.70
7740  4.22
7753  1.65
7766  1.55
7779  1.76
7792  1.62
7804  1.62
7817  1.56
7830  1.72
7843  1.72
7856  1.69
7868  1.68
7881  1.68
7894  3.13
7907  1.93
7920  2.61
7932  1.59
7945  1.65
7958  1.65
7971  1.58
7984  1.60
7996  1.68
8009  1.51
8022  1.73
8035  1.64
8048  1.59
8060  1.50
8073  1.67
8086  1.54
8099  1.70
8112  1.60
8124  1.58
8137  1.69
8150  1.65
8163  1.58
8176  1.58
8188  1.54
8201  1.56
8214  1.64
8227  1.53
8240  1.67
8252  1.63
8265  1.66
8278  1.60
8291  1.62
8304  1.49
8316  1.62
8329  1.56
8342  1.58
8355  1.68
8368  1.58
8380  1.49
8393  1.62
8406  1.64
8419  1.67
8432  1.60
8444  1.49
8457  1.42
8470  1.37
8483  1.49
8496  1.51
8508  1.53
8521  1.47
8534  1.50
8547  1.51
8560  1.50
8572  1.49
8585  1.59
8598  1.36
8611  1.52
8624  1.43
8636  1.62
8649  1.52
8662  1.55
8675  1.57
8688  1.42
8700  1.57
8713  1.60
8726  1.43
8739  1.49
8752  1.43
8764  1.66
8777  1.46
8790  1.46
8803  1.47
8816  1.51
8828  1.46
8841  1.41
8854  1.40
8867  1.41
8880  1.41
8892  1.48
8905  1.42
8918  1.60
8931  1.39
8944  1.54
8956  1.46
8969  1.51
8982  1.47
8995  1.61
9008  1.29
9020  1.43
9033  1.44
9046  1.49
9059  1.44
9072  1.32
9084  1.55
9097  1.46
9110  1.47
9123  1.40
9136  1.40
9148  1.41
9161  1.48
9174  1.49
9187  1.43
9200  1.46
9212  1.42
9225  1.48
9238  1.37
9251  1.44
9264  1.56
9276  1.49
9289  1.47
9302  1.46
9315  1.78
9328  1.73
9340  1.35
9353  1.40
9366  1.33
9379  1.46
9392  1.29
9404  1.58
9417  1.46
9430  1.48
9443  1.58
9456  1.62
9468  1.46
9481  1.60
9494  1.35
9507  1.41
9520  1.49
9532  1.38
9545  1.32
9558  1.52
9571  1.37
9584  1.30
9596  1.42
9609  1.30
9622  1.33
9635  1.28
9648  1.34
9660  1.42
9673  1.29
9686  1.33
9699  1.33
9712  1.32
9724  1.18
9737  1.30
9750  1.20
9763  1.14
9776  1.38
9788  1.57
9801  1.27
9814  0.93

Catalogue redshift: 0.176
